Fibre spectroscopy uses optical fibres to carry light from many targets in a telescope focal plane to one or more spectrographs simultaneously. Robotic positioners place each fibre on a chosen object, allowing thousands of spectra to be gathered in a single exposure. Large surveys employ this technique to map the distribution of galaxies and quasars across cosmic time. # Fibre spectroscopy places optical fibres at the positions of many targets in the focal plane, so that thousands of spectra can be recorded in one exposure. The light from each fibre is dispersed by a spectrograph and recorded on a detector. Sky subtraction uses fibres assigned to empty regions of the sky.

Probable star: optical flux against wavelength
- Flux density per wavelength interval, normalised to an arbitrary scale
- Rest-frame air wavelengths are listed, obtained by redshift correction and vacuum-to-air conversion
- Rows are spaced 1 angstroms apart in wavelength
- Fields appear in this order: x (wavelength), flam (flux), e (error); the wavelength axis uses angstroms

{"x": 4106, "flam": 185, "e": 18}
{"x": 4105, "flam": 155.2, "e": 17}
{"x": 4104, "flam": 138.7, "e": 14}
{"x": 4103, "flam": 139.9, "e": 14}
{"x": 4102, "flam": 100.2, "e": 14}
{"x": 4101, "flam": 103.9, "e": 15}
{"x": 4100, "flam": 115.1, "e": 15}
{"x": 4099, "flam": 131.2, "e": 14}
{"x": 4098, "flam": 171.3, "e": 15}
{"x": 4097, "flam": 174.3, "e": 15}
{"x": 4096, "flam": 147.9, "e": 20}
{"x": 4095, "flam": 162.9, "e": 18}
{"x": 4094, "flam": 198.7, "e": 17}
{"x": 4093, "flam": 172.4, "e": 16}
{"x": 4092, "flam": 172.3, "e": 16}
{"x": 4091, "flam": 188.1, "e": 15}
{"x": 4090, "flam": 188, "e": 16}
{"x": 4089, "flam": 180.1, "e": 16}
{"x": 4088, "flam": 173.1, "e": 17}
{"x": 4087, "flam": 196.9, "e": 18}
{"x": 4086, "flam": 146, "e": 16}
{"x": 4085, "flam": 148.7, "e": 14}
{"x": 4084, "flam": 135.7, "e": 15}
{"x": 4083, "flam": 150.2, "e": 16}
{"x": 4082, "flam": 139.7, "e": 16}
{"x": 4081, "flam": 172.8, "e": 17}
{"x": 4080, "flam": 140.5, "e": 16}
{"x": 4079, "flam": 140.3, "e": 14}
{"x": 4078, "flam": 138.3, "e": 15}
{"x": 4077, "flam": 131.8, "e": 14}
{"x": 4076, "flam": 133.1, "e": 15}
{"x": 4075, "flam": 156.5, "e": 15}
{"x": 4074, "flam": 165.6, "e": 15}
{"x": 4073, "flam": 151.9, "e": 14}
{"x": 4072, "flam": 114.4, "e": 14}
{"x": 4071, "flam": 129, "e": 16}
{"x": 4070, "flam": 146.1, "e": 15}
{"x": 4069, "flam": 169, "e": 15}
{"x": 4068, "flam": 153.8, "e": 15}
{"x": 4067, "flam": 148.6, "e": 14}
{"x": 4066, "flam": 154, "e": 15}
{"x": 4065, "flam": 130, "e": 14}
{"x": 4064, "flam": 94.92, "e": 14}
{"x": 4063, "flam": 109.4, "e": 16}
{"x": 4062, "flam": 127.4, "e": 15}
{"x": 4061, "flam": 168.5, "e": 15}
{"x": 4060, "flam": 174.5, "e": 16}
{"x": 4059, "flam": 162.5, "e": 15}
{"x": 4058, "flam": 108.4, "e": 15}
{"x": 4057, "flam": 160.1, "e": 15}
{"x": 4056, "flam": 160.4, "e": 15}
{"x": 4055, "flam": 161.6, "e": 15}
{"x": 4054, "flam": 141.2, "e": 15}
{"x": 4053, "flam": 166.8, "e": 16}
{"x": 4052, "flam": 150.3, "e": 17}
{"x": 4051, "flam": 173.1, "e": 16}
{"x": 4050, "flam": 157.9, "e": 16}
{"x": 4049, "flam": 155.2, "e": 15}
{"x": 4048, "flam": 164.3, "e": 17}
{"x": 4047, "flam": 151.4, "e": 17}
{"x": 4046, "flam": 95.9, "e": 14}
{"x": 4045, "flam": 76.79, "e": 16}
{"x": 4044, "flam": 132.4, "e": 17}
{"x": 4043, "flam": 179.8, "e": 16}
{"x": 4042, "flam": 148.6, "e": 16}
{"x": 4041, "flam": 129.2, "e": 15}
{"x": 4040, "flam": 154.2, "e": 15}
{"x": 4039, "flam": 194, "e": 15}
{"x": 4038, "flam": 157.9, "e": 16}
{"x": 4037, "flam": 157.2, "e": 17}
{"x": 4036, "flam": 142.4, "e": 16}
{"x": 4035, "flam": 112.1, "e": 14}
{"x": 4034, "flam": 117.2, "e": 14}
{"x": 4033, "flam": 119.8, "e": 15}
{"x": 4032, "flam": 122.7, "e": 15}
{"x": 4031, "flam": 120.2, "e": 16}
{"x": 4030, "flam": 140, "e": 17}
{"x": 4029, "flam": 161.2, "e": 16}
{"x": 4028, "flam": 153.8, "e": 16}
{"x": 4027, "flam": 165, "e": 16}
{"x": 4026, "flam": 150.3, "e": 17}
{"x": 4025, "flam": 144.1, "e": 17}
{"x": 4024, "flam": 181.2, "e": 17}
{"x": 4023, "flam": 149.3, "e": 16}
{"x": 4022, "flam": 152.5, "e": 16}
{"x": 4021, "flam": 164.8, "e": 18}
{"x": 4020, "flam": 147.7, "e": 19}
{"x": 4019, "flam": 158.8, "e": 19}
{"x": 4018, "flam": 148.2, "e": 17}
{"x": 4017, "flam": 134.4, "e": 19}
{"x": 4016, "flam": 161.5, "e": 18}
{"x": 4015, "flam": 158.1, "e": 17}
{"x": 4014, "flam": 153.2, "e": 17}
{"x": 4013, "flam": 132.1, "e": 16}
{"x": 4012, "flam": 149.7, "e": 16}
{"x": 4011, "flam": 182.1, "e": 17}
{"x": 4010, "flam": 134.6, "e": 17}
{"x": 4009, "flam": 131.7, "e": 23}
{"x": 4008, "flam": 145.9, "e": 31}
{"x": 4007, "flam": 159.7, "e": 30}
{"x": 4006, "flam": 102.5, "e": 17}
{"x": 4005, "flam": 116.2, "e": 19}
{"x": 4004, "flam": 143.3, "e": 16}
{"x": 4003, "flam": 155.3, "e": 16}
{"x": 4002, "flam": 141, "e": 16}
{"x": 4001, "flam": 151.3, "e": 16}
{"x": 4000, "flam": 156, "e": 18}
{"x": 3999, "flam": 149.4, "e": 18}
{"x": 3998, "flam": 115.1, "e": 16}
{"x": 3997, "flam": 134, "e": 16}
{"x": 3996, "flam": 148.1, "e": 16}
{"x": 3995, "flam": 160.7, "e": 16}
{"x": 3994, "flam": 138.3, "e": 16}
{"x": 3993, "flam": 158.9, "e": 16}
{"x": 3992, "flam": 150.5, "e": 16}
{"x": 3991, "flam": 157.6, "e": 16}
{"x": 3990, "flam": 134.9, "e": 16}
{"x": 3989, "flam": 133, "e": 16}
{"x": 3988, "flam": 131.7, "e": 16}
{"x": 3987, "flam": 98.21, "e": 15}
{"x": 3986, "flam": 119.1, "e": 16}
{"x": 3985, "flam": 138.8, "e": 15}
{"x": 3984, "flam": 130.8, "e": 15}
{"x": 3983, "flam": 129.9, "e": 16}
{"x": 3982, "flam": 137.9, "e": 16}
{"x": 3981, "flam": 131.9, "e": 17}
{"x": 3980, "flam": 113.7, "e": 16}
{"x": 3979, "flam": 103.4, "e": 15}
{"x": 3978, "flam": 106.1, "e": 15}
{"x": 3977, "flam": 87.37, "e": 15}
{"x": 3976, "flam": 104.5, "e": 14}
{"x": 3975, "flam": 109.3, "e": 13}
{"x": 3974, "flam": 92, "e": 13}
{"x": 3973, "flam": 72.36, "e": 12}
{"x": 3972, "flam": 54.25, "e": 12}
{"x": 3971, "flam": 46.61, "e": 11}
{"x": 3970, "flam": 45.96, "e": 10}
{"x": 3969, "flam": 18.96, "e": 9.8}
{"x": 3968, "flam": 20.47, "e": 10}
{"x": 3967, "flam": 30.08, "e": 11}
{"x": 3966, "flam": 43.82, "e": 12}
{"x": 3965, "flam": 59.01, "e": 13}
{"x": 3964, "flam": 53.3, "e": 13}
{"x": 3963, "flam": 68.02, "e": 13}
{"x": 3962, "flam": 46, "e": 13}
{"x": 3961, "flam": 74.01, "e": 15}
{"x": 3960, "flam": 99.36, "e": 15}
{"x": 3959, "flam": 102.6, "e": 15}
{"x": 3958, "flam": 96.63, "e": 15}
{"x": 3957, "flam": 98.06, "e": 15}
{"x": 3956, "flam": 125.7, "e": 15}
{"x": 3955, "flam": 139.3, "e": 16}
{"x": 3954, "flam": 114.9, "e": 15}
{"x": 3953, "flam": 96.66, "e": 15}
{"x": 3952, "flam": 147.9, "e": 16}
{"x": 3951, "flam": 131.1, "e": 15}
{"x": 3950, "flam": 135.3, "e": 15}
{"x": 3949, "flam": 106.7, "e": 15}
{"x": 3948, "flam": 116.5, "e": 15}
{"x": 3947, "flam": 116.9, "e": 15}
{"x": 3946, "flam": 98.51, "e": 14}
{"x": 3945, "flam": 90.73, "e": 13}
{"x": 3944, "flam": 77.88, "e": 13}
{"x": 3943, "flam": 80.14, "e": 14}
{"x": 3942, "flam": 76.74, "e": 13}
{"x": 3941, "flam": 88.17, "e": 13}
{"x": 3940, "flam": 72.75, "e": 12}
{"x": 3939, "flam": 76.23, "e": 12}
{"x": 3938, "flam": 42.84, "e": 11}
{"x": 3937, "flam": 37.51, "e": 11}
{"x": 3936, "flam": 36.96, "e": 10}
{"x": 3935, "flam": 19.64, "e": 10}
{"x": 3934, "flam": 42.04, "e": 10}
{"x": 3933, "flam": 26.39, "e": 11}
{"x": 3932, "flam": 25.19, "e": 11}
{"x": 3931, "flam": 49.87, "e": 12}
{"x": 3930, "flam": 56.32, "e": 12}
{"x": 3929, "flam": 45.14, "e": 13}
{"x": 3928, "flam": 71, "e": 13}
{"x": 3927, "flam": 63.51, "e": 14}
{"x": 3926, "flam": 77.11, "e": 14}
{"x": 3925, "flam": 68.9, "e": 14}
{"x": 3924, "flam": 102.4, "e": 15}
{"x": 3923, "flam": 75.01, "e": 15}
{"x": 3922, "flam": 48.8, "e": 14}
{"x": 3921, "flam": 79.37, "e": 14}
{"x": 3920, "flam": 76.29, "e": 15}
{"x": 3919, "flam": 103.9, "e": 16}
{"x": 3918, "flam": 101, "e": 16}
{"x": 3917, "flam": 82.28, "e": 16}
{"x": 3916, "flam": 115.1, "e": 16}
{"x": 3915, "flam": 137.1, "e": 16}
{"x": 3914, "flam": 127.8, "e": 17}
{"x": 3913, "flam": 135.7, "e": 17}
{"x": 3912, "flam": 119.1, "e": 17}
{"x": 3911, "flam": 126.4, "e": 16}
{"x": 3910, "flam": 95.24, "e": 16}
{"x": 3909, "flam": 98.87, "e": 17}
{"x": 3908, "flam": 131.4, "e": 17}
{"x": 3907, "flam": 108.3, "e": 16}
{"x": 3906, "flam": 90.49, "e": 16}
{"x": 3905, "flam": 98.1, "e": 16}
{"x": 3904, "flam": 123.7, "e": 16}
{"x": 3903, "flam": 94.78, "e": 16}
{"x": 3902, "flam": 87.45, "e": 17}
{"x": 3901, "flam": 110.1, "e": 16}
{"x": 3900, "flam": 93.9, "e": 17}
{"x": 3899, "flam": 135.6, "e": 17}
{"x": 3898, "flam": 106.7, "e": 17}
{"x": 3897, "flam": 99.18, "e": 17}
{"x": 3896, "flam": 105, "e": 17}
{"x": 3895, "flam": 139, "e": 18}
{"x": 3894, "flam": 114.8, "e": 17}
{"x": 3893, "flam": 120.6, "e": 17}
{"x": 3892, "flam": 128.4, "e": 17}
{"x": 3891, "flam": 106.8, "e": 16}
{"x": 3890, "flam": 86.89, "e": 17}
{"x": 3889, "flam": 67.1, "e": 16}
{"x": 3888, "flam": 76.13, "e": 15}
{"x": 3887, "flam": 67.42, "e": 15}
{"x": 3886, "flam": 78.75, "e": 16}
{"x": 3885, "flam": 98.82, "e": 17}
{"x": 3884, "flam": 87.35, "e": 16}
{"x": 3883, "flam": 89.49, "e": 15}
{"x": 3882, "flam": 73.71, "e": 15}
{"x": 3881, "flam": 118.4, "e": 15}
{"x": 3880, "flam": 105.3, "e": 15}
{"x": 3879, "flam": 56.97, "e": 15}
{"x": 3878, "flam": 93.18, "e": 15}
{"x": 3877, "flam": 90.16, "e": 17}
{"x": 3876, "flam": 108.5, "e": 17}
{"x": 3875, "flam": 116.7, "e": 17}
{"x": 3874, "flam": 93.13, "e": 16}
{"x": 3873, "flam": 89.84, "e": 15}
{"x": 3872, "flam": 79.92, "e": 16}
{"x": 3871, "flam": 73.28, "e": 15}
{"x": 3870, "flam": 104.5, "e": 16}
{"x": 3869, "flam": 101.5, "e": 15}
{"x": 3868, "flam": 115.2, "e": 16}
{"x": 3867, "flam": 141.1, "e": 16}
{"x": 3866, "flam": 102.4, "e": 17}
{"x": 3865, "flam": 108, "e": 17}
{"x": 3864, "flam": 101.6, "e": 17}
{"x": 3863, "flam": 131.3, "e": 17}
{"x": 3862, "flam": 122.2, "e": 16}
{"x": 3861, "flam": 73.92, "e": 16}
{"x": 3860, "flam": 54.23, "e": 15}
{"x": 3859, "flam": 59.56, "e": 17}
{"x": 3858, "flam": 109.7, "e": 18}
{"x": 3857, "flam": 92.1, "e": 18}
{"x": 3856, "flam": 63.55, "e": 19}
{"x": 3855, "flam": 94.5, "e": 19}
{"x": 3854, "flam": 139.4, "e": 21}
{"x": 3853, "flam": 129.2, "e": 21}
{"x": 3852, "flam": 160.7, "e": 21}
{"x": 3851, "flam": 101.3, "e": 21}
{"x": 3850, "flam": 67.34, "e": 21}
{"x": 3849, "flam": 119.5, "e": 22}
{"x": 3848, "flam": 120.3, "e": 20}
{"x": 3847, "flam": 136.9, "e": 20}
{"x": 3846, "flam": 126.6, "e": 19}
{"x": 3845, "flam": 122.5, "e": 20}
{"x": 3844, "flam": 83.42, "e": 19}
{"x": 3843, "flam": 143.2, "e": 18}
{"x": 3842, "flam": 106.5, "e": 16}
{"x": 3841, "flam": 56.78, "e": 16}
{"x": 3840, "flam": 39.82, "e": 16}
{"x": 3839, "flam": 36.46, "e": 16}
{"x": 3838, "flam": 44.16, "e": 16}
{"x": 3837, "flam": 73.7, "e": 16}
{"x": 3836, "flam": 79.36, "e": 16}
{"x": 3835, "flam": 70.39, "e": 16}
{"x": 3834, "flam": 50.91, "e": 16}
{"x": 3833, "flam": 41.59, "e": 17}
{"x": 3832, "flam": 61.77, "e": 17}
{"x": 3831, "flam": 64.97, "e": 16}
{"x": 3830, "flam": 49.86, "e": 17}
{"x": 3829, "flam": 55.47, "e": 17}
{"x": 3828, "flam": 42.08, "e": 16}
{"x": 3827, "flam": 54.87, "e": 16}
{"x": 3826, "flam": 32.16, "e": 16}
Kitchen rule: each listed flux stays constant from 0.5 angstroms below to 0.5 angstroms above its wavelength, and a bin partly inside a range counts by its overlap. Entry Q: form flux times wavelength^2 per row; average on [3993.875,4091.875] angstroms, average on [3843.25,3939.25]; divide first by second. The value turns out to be 1.70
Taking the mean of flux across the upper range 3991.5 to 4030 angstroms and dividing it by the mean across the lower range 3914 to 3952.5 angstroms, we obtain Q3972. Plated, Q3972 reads 1.86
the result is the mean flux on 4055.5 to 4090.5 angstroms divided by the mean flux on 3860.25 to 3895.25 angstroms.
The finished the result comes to 1.5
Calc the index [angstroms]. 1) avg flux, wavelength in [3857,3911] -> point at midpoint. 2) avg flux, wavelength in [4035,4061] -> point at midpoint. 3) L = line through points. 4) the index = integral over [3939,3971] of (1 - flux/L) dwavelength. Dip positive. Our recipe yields 9.3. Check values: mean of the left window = 99.5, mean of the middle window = 85.4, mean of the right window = 150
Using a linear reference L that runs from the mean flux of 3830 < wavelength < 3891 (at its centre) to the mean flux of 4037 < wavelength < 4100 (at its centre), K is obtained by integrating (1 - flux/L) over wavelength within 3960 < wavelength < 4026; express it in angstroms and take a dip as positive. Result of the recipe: 5.5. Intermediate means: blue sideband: 91.5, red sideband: 152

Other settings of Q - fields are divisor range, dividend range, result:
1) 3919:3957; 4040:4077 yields 1.92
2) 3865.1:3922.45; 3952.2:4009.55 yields 1.13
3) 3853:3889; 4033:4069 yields 1.68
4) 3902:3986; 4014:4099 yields 1.82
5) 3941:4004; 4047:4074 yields 1.45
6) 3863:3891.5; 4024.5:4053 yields 1.65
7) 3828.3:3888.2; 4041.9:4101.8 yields 1.83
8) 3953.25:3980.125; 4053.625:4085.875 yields 1.94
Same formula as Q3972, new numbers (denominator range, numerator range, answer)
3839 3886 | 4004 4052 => 1.47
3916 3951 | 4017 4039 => 1.98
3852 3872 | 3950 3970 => 0.81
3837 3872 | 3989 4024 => 1.48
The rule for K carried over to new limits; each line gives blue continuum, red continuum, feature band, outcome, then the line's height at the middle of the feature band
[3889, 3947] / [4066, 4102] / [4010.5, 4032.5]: -3.9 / 129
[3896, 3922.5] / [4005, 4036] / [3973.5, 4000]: 1.0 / 133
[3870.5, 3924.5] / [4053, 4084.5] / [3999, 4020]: -2.8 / 129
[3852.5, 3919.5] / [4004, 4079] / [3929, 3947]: 8.8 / 116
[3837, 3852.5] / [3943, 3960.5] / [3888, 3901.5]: -0.6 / 103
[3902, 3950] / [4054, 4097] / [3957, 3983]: 6.6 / 104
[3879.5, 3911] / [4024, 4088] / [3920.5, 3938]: 8.9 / 111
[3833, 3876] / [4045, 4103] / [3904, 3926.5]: 2.0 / 111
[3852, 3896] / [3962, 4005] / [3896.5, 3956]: 7.2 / 103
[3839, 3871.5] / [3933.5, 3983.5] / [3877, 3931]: -1.1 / 93.7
